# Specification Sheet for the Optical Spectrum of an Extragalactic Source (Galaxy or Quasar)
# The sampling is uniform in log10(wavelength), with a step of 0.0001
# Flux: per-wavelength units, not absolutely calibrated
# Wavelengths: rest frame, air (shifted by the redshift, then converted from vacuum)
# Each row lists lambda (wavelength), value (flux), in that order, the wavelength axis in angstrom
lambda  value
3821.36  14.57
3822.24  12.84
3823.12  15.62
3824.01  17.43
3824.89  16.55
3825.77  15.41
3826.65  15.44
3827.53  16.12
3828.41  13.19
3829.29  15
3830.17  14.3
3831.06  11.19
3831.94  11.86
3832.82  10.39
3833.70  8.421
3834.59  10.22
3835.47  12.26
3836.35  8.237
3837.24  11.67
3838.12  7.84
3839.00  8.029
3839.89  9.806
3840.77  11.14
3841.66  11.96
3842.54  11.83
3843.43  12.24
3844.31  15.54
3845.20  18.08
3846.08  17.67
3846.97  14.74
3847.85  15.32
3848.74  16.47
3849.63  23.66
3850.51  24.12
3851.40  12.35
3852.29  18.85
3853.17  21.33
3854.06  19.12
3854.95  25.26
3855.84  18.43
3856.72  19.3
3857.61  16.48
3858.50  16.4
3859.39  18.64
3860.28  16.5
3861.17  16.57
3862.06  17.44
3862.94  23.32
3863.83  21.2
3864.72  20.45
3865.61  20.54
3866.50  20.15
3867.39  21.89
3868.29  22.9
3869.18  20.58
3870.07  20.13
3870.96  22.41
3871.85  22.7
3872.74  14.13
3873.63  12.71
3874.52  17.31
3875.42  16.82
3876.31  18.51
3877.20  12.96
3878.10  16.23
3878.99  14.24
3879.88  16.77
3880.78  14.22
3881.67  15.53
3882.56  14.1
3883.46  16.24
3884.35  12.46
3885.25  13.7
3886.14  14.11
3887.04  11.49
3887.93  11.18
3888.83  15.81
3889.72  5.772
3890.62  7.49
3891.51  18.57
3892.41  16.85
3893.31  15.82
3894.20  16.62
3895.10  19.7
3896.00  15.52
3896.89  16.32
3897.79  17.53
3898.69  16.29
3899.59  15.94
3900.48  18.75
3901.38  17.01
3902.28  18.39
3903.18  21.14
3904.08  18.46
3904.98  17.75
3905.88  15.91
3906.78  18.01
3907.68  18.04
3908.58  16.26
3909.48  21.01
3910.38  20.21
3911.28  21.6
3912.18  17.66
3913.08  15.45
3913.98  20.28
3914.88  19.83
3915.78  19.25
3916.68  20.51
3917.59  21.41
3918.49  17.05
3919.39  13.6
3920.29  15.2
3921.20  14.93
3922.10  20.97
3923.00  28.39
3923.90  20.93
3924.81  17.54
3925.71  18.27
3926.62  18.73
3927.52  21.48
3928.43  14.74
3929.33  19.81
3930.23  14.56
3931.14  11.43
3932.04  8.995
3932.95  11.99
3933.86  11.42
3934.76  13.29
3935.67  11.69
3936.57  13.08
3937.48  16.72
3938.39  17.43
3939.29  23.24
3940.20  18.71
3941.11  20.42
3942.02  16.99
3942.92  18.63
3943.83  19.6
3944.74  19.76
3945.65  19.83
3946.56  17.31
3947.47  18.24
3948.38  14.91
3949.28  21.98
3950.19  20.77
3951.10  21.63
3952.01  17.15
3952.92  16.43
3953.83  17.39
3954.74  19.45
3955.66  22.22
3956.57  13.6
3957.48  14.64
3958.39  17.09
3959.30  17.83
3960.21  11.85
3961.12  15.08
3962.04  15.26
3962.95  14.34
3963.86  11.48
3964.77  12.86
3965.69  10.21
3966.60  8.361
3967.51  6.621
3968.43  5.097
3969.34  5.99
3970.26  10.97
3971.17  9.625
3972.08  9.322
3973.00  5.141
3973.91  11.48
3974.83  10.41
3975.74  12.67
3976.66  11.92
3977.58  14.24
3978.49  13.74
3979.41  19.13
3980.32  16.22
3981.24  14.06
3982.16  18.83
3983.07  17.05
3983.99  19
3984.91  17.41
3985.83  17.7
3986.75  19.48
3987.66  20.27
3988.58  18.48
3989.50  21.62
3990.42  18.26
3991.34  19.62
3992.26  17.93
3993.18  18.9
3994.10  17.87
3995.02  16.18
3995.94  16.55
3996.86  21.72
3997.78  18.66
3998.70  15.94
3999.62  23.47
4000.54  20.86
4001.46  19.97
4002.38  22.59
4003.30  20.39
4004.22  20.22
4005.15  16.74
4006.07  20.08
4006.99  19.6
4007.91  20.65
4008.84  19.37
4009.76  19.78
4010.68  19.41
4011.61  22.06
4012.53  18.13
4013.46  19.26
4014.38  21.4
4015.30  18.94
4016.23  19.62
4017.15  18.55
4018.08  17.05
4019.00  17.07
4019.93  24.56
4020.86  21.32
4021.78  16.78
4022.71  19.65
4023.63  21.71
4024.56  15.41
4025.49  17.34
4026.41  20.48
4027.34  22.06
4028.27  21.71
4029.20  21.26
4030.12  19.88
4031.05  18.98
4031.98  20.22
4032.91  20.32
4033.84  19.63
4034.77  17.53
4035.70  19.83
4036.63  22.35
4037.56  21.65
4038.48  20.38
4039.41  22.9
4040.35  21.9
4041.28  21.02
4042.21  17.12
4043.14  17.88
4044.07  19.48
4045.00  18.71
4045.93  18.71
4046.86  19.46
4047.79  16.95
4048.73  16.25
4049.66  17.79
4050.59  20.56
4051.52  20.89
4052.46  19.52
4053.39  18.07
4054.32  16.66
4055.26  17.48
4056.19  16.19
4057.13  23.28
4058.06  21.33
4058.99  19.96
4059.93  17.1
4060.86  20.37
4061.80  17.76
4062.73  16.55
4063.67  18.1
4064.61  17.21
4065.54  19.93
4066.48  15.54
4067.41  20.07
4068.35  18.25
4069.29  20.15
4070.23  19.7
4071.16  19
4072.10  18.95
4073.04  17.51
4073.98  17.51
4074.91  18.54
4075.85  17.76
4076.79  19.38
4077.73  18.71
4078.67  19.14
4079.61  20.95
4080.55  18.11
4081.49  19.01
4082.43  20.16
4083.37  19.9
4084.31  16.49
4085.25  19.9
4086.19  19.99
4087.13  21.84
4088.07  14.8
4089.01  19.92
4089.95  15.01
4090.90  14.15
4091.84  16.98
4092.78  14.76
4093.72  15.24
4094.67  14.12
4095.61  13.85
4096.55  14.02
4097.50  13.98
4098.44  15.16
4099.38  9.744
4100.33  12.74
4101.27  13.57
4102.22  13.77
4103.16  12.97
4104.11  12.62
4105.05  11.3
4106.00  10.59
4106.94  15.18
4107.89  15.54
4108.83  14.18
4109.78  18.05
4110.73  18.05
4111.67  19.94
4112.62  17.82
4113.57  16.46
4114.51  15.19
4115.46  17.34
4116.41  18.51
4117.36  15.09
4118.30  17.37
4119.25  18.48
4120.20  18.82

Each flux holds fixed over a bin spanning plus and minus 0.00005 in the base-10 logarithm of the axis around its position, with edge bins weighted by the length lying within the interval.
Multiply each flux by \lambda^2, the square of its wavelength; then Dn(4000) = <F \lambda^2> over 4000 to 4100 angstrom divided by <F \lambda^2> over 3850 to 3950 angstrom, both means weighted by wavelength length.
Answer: 1.2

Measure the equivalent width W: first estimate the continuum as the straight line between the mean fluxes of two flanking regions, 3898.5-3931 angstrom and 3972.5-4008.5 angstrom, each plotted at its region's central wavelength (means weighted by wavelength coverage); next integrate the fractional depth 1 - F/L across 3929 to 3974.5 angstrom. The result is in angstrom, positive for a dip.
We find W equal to 8.1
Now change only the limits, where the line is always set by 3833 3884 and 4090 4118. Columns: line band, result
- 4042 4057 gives -3.1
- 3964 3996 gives 2.7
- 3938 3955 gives -3.2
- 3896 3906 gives -0.8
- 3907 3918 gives -2.1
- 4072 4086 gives -3.5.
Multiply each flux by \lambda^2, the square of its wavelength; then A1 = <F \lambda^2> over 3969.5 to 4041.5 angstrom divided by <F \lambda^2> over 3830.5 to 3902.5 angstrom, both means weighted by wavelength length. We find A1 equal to 1.24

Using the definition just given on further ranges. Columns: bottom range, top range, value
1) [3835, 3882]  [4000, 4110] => 1.20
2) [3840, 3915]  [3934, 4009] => 1.01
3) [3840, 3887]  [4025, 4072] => 1.22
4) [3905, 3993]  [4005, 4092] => 1.23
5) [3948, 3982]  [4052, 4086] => 1.43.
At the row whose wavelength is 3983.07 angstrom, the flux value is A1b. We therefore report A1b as 17.05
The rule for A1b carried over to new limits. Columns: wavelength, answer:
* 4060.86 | 20.37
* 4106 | 10.59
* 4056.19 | 16.19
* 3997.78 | 18.66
